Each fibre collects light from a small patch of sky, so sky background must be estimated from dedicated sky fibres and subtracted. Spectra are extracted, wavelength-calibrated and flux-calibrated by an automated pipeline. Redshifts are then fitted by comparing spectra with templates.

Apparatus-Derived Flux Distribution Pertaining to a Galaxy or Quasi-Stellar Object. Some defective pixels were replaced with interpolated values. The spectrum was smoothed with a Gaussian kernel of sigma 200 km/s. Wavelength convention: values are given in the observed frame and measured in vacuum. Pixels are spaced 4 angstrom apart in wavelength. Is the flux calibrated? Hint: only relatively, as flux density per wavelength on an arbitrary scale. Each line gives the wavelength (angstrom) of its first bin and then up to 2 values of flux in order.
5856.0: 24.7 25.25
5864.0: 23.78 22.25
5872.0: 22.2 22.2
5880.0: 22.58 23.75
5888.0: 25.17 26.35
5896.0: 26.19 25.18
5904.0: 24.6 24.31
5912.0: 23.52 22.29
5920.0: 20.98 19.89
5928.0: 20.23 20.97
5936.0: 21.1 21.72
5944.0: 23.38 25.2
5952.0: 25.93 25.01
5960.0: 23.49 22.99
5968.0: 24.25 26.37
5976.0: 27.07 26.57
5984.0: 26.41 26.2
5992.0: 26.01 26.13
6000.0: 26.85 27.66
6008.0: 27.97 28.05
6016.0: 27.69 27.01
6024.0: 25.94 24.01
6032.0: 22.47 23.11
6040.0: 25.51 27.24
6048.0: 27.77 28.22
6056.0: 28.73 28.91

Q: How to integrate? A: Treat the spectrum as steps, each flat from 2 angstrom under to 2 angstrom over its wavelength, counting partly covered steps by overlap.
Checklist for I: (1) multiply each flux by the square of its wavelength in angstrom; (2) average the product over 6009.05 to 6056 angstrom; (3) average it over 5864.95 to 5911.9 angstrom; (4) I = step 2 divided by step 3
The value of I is 1.1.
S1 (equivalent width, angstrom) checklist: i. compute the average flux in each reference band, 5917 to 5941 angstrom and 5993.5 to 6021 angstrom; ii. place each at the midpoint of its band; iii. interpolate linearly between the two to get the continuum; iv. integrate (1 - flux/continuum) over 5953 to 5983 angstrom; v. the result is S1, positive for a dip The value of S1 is -1.4 angstrom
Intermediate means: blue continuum 20.8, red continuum 27.3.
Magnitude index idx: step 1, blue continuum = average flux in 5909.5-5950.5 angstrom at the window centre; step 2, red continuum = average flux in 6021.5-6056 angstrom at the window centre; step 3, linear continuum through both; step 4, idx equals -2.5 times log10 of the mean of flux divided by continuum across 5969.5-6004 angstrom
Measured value -0.109 mag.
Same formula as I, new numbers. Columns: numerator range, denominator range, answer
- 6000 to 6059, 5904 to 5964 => 1.20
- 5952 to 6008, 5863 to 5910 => 1.11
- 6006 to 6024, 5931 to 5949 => 1.26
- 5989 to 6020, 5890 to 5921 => 1.16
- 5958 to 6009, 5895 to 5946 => 1.18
